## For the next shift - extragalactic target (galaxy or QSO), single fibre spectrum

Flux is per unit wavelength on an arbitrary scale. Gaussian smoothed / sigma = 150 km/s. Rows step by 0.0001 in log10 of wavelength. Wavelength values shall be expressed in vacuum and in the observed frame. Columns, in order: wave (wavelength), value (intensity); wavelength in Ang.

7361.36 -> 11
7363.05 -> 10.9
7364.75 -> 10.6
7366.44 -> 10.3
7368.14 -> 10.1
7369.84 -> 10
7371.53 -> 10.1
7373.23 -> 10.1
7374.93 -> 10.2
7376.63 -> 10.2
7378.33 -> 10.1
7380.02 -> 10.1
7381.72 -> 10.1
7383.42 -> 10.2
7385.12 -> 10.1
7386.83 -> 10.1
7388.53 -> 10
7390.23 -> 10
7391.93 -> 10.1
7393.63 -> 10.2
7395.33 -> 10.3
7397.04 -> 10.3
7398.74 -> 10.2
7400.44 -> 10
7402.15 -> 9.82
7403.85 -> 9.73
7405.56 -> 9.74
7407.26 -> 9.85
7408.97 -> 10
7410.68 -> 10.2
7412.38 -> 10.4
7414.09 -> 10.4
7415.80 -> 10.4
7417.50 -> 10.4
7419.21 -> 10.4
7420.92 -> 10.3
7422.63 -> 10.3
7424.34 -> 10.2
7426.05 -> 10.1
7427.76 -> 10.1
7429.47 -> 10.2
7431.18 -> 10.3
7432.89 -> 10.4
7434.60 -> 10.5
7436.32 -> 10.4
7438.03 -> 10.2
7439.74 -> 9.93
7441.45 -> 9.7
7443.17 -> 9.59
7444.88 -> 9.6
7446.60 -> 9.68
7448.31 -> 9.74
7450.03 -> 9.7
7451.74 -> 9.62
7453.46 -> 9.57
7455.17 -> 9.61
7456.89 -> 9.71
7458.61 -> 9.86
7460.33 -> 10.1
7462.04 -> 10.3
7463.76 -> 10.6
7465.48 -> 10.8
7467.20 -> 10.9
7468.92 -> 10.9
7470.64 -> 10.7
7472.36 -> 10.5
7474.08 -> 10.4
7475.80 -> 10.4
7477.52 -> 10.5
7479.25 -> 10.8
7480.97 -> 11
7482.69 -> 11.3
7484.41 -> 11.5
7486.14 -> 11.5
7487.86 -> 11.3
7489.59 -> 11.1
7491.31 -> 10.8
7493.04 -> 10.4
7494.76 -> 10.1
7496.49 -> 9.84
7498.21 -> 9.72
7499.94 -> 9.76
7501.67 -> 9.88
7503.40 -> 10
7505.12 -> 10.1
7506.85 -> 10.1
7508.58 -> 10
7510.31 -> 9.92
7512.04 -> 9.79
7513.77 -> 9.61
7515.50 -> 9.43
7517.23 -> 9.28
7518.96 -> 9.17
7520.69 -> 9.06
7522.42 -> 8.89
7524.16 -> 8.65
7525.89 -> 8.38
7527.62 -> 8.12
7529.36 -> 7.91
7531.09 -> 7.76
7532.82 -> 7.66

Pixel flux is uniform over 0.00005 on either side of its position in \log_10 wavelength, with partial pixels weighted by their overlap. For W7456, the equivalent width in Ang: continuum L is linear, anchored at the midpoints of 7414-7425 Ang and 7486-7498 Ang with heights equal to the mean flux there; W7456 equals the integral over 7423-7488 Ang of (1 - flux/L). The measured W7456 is 1.1 Ang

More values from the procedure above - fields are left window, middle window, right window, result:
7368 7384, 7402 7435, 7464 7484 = 0.7 Ang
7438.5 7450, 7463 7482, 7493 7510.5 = -1.6 Ang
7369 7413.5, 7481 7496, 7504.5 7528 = -2.3 Ang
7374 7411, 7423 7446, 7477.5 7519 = 0.1 Ang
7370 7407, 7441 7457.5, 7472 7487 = 1.5 Ang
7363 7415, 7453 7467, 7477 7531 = -0.2 Ang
